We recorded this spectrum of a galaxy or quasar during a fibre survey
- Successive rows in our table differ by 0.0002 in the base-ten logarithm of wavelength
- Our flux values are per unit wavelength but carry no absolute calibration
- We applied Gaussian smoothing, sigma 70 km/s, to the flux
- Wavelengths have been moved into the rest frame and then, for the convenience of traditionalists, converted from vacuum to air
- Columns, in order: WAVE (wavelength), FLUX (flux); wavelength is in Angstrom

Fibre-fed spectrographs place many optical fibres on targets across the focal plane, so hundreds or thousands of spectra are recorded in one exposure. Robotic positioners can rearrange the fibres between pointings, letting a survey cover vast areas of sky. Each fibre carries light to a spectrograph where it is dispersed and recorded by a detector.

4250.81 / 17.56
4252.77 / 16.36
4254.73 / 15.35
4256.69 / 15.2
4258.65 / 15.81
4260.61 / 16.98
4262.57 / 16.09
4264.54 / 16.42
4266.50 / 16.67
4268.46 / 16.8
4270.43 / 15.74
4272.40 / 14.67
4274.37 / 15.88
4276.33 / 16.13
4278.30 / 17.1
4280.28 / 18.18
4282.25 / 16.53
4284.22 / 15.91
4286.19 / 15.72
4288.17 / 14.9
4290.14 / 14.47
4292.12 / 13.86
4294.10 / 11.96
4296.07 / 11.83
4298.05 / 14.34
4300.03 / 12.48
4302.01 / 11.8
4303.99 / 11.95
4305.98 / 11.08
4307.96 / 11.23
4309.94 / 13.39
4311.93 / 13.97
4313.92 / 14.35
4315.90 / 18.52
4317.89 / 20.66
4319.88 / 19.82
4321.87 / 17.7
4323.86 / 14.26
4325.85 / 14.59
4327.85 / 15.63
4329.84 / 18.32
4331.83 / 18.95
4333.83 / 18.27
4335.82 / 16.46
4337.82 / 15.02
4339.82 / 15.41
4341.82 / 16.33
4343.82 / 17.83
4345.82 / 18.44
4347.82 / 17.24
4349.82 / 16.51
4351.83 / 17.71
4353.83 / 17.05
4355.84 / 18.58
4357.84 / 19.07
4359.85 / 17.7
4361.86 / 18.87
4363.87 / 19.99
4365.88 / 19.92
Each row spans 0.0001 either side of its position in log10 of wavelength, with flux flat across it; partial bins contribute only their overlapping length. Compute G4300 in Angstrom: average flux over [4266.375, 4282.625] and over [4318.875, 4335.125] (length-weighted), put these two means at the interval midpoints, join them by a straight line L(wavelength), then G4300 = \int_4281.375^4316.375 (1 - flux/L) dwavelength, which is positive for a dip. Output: 6.3 Angstrom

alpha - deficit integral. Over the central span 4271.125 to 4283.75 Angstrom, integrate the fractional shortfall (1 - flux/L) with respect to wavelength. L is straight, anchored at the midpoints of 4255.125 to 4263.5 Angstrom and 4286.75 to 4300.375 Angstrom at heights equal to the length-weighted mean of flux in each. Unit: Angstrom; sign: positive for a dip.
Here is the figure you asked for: -1.5 Angstrom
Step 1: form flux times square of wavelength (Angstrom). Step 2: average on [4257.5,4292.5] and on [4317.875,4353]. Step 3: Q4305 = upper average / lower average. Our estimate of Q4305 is 1.1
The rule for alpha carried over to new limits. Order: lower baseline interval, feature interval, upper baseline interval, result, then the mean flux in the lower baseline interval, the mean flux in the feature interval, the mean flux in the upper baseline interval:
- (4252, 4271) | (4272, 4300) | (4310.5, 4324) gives 2.6 Angstrom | 16.2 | 15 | 17.1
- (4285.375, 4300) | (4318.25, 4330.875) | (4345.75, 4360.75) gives -0.9 Angstrom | 13.8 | 16.9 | 17.8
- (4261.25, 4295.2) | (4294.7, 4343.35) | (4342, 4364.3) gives 4.9 Angstrom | 15.7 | 15.3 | 18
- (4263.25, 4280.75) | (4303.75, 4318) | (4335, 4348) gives 2.0 Angstrom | 16.3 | 14.1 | 16.6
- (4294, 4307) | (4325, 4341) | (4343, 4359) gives -0.8 Angstrom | 12.2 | 16.6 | 17.8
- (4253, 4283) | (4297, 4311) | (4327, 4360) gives 3.7 Angstrom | 16.2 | 12.3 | 17.3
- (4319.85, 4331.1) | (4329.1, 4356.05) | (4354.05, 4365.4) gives 0.6 Angstrom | 16.5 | 17.2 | 18.8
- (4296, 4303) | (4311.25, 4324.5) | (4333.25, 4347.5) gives -2.4 Angstrom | 12.7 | 17.2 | 16.8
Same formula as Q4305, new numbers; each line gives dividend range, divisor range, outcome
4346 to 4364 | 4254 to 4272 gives 1.17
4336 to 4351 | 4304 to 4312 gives 1.39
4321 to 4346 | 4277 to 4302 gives 1.16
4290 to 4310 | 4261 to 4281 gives 0.77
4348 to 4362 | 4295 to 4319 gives 1.32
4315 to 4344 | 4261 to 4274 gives 1.10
